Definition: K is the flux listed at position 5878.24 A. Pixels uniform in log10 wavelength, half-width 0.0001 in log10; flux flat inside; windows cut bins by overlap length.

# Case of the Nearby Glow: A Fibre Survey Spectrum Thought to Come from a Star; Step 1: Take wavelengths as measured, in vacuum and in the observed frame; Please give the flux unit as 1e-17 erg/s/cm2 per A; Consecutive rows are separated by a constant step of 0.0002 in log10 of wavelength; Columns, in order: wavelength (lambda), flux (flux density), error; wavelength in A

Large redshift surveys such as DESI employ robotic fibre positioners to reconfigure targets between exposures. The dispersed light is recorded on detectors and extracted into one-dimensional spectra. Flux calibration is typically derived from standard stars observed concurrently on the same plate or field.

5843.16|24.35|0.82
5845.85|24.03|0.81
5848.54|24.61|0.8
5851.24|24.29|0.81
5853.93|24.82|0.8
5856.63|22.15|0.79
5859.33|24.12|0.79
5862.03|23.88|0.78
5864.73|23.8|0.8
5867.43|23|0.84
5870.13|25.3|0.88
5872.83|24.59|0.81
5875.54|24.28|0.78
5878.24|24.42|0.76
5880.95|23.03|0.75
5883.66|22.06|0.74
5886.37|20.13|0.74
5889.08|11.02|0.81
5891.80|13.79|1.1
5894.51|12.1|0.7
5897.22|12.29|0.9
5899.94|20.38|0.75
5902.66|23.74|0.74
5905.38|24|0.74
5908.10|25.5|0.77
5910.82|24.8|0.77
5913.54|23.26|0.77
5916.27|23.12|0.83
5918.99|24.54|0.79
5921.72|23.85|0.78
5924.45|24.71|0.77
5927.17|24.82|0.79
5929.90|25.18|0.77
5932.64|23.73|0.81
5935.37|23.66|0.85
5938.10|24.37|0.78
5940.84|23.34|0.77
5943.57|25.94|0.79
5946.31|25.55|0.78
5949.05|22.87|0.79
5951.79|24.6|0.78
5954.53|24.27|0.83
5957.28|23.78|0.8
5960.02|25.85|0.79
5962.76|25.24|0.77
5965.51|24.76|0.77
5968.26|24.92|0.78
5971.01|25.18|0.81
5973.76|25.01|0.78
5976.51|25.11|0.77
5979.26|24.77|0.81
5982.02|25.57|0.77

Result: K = 24.42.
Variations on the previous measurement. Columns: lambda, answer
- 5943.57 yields 25.94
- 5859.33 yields 24.12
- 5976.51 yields 25.11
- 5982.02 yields 25.57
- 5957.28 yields 23.78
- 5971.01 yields 25.18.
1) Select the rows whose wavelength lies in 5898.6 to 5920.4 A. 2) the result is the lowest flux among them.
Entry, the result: 20.38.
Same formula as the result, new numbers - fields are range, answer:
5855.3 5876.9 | 22.15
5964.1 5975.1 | 24.76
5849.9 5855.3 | 24.29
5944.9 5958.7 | 22.87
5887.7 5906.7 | 11.02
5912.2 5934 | 23.12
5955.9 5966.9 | 23.78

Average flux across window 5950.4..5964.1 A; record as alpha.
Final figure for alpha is 24.8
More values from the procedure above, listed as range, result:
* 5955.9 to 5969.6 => 24.9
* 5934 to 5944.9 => 24.3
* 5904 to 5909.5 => 24.7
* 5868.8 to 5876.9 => 24.7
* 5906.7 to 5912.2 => 25.2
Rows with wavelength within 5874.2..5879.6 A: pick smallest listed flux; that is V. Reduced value 24.28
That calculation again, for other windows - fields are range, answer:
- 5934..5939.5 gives 23.66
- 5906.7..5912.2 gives 24.8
